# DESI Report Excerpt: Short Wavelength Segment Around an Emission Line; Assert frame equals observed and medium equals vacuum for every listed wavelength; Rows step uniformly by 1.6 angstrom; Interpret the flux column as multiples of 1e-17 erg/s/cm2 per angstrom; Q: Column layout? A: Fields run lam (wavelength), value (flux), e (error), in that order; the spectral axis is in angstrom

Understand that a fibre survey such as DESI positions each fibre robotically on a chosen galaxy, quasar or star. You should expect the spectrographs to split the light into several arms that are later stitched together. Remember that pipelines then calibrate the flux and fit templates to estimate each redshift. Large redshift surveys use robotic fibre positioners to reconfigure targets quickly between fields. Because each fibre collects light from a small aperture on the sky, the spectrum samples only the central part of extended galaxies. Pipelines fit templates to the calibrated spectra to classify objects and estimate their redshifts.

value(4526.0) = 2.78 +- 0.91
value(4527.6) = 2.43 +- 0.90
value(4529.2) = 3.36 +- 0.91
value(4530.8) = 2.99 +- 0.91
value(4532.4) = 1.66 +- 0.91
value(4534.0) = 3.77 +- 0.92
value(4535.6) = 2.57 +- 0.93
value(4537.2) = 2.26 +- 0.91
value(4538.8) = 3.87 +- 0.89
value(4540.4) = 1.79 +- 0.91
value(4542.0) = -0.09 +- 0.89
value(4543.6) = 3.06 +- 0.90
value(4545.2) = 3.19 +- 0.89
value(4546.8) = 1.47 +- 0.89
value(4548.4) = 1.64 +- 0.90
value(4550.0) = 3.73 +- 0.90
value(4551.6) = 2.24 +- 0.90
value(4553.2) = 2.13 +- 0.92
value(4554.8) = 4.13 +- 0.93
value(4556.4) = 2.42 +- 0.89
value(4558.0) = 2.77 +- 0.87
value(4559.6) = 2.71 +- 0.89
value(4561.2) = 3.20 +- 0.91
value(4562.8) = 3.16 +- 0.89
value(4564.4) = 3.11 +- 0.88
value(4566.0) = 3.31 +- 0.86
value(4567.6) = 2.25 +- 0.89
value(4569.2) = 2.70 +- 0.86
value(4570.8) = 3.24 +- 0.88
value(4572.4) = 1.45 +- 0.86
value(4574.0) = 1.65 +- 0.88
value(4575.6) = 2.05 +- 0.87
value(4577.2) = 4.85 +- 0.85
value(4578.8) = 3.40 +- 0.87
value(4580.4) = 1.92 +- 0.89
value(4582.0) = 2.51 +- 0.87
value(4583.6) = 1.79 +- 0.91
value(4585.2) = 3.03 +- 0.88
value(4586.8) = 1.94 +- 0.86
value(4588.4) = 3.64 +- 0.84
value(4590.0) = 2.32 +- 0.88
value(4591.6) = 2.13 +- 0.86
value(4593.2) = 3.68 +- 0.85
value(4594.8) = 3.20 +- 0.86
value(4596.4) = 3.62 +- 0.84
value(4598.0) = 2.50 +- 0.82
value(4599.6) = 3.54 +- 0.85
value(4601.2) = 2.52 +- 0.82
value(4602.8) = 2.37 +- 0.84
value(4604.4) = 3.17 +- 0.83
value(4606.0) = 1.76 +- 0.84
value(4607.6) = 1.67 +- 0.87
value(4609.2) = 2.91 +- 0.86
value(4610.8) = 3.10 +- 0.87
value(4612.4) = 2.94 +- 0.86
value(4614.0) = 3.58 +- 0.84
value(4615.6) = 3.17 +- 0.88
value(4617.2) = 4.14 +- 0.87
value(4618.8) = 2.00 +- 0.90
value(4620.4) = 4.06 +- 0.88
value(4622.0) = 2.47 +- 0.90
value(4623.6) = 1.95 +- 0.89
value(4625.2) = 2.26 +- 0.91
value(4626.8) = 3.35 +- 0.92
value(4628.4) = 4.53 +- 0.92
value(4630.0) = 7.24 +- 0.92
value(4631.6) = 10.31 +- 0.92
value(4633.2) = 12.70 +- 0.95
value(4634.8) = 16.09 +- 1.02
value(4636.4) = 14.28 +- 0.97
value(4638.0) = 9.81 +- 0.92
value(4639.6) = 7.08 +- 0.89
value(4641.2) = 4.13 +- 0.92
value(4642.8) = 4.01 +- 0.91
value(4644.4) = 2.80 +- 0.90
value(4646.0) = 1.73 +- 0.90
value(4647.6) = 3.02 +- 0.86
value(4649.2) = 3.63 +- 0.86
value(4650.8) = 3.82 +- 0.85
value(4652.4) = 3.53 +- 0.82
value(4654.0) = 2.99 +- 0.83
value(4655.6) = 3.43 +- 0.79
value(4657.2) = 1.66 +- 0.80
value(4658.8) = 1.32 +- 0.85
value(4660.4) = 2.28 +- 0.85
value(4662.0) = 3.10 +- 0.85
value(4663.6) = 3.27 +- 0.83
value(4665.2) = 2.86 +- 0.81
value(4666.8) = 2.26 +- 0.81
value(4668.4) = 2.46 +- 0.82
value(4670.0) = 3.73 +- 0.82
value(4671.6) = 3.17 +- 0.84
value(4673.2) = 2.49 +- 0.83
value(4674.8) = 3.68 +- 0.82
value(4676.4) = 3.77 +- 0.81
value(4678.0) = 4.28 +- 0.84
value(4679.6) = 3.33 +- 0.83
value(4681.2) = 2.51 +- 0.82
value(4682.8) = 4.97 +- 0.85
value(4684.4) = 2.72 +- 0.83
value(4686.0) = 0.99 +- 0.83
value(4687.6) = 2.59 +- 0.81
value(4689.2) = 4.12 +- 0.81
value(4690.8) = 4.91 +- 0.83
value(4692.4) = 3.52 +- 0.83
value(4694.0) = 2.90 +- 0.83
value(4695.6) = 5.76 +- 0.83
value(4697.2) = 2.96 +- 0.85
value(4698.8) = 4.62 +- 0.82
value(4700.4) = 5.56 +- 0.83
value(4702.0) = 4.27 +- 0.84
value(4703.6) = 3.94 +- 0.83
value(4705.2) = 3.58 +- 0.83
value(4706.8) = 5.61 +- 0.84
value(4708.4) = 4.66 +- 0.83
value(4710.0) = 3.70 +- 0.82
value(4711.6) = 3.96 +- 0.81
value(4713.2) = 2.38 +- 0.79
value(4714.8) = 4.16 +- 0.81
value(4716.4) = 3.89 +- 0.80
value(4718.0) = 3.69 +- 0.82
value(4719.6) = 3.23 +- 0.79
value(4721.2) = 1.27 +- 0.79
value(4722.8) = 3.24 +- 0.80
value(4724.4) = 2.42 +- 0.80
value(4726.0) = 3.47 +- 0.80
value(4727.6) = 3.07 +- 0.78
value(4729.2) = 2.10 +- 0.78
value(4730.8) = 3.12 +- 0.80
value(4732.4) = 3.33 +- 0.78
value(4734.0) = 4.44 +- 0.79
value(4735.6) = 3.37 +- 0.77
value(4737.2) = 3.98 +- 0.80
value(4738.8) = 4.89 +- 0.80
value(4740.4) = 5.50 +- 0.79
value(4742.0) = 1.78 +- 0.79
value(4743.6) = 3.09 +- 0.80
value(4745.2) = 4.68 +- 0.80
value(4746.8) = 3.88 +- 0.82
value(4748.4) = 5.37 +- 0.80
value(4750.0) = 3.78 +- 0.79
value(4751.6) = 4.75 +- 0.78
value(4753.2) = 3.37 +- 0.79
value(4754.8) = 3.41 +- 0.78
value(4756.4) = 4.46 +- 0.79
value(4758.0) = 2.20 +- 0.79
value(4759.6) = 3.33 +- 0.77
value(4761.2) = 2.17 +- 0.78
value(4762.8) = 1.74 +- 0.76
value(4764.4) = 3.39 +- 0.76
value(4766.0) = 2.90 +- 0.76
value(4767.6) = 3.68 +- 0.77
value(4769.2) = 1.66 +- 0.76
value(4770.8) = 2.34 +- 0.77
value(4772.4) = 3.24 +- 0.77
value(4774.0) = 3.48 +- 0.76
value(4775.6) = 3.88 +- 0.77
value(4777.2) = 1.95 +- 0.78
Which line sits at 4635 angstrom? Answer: [O II]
